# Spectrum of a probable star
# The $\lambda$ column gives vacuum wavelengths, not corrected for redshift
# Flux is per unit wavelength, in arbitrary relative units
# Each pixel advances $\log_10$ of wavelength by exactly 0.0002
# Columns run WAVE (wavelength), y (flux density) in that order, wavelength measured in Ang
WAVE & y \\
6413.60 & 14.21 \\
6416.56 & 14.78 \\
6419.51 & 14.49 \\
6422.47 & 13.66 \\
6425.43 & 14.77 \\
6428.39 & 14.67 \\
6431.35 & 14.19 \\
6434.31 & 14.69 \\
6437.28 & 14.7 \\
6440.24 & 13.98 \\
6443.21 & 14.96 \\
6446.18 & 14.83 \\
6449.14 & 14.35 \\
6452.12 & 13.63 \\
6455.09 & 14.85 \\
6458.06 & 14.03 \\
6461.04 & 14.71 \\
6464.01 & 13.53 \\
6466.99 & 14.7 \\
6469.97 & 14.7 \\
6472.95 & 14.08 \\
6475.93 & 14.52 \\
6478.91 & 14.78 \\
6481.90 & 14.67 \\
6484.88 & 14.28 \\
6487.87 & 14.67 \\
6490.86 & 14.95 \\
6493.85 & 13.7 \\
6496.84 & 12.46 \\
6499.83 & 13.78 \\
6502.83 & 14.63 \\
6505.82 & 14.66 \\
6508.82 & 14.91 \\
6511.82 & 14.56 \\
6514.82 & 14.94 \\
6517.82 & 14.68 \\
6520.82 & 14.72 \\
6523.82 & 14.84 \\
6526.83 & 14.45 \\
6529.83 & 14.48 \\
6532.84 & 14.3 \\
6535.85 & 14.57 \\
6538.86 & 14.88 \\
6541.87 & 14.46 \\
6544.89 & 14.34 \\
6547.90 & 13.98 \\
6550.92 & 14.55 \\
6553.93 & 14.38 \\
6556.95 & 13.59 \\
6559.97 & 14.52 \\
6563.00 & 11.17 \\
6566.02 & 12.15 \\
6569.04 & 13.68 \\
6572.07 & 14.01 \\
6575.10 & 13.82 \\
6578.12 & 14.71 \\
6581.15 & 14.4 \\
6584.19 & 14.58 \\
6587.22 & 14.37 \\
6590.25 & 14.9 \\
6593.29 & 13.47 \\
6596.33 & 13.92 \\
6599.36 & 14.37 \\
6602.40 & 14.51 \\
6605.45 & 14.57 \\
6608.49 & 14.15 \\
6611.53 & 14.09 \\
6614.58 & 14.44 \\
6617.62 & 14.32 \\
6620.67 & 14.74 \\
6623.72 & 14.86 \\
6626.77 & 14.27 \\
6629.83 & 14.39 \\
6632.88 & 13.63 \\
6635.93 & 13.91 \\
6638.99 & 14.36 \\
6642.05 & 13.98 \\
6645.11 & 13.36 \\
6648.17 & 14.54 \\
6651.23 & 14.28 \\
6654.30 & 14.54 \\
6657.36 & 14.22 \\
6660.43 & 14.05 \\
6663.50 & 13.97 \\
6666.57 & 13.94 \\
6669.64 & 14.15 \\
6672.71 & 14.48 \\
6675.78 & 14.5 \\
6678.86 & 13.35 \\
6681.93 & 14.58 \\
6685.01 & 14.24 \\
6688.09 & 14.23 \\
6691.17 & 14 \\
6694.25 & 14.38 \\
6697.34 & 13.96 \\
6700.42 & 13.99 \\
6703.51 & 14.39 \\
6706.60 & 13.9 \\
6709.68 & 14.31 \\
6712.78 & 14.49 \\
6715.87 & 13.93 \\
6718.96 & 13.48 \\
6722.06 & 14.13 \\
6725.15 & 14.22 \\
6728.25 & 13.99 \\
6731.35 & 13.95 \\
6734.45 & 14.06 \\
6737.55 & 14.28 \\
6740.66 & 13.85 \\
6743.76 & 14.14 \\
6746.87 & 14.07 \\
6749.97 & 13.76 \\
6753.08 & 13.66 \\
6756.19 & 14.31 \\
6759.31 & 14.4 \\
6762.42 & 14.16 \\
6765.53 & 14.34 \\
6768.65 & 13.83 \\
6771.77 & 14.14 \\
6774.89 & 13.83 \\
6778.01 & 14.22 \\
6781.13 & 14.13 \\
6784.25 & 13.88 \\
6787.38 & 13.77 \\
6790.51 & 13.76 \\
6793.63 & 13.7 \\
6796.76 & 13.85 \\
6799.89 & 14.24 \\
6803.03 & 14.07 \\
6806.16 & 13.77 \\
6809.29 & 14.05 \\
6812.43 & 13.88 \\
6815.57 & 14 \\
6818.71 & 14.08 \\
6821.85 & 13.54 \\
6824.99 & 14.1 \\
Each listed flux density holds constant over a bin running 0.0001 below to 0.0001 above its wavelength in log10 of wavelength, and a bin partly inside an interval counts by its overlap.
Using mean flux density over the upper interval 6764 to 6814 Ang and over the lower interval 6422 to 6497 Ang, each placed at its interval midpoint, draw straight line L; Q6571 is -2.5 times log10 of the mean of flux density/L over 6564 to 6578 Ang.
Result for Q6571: 0.061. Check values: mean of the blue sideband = 14.4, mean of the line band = 13.5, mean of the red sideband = 14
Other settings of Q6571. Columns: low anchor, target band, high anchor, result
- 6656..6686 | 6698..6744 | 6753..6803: 0.00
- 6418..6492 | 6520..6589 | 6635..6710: 0.01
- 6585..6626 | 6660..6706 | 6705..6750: 0.00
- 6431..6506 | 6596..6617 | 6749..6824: -0.01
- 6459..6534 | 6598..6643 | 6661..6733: -0.01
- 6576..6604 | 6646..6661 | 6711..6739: -0.01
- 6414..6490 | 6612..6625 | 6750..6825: -0.02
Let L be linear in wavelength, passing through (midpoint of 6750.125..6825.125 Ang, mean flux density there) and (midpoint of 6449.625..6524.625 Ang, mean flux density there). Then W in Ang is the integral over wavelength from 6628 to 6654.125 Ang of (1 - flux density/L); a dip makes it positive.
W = 0.2 Ang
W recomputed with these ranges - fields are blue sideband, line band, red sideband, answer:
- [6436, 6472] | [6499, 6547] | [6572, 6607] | -0.73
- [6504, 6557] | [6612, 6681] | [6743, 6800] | 0.42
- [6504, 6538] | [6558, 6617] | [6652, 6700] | 1.84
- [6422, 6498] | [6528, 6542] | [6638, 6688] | -0.25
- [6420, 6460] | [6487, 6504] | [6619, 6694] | 0.42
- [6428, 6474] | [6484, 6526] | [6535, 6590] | -0.57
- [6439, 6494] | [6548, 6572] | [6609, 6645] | 1.37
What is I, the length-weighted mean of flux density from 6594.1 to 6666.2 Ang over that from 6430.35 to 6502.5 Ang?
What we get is 0.99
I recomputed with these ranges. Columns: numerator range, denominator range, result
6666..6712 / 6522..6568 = 1.01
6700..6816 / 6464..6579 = 0.99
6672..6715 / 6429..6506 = 0.99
